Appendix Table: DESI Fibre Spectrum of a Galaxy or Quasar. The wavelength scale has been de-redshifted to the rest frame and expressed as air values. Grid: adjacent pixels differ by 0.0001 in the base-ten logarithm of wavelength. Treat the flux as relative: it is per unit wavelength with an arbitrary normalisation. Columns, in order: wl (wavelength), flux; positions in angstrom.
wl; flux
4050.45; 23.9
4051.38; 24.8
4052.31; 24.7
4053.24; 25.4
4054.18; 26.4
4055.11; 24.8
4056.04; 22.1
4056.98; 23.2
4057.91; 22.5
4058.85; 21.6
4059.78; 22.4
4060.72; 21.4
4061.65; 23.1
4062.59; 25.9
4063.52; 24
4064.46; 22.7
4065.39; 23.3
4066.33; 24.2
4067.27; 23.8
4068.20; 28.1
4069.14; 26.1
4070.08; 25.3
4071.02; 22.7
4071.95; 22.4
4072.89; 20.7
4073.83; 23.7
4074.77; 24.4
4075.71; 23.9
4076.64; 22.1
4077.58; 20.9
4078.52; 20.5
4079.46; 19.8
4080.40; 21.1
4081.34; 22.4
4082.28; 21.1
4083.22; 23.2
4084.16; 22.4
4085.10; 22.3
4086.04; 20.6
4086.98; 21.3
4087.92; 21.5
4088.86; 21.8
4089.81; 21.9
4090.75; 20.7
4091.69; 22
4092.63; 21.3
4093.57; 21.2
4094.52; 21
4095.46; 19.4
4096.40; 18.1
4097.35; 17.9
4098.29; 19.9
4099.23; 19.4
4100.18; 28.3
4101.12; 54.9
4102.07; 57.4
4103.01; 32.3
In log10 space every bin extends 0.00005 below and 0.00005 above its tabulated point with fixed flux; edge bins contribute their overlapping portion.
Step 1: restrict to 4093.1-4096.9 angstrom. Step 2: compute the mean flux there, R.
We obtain 19.9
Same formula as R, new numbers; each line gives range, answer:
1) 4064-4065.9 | 23.1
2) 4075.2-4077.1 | 23.1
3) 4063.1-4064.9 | 23.3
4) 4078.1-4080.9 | 20.5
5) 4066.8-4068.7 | 26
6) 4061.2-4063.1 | 24.5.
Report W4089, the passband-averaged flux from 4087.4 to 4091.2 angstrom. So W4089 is 21.5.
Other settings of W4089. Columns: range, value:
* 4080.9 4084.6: 22.3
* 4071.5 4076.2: 23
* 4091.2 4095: 21.4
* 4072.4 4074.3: 22.1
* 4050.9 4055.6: 25.2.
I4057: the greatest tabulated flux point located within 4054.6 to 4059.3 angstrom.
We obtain 24.8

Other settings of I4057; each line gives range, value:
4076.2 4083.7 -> 23.2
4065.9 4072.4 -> 28.1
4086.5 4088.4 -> 21.5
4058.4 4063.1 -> 25.9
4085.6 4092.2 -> 22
